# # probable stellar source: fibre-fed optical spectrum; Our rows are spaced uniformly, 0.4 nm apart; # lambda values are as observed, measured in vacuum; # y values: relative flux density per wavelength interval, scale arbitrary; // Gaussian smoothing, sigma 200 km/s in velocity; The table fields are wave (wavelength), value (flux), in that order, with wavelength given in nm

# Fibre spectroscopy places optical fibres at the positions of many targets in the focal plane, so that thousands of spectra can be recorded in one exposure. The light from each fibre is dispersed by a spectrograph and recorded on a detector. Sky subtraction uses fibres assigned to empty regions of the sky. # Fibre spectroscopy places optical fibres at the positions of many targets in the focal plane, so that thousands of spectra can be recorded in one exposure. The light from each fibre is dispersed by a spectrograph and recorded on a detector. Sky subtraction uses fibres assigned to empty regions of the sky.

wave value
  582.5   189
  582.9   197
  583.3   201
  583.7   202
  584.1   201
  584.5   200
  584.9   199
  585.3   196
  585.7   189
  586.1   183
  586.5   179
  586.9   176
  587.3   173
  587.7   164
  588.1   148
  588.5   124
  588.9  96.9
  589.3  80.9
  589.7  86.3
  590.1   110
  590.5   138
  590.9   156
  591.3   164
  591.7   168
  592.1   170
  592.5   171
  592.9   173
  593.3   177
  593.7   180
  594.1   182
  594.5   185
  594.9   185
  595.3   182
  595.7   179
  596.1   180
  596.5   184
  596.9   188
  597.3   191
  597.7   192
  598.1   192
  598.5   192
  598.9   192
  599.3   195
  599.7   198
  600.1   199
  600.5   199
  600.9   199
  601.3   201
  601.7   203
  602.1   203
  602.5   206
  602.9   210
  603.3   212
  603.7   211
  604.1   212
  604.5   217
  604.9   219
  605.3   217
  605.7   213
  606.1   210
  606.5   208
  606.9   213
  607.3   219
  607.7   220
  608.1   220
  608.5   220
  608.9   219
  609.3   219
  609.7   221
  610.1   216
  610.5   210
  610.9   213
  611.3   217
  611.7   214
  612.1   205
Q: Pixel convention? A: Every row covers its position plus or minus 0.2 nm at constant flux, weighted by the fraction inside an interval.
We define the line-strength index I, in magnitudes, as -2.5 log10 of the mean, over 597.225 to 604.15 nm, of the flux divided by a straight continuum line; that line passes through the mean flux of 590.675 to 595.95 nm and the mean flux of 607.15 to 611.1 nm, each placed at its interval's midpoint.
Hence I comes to -0.031 mag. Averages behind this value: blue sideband 175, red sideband 218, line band 200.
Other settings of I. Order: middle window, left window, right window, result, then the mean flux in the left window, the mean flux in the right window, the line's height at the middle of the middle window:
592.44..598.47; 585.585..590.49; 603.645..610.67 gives -0.08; 142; 216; 170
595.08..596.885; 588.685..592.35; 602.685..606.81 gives -0.13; 131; 213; 162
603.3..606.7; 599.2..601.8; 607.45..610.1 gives -0.02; 199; 220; 210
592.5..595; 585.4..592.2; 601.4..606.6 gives -0.07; 148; 211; 168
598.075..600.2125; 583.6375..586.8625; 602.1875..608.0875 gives 0.07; 192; 213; 207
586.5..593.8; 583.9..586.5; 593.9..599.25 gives 0.27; 193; 187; 191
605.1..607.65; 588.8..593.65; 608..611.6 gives -0.05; 143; 217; 203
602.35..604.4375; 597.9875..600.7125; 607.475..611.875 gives -0.04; 195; 217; 204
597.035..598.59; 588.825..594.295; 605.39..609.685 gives -0.10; 148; 216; 175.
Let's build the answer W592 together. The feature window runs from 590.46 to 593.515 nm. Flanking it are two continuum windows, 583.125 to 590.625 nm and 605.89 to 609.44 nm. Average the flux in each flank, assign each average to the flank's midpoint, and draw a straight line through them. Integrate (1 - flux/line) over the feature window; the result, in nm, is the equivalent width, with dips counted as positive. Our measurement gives 0.14 nm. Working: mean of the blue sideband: 160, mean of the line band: 166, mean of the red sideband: 216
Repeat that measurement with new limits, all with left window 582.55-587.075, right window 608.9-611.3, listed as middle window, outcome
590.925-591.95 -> 0.178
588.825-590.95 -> 0.953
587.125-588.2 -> 0.181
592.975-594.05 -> 0.121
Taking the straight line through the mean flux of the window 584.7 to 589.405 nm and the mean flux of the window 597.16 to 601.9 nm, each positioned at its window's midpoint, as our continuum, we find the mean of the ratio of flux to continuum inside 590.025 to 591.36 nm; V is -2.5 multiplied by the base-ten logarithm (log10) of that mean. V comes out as 0.20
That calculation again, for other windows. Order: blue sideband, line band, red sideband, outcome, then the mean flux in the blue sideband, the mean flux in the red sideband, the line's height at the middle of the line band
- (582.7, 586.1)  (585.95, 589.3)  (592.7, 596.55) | 0.27 mag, 197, 181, 192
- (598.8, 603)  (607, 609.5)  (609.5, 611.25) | -0.04 mag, 200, 215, 212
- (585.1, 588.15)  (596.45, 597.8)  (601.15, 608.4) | 0.05 mag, 177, 212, 197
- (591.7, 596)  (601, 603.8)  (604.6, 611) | -0.03 mag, 178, 216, 201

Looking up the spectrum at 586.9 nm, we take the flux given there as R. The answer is 176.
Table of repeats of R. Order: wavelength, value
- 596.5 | 184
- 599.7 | 198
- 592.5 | 171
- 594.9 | 185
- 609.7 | 221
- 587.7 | 164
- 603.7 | 211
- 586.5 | 179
